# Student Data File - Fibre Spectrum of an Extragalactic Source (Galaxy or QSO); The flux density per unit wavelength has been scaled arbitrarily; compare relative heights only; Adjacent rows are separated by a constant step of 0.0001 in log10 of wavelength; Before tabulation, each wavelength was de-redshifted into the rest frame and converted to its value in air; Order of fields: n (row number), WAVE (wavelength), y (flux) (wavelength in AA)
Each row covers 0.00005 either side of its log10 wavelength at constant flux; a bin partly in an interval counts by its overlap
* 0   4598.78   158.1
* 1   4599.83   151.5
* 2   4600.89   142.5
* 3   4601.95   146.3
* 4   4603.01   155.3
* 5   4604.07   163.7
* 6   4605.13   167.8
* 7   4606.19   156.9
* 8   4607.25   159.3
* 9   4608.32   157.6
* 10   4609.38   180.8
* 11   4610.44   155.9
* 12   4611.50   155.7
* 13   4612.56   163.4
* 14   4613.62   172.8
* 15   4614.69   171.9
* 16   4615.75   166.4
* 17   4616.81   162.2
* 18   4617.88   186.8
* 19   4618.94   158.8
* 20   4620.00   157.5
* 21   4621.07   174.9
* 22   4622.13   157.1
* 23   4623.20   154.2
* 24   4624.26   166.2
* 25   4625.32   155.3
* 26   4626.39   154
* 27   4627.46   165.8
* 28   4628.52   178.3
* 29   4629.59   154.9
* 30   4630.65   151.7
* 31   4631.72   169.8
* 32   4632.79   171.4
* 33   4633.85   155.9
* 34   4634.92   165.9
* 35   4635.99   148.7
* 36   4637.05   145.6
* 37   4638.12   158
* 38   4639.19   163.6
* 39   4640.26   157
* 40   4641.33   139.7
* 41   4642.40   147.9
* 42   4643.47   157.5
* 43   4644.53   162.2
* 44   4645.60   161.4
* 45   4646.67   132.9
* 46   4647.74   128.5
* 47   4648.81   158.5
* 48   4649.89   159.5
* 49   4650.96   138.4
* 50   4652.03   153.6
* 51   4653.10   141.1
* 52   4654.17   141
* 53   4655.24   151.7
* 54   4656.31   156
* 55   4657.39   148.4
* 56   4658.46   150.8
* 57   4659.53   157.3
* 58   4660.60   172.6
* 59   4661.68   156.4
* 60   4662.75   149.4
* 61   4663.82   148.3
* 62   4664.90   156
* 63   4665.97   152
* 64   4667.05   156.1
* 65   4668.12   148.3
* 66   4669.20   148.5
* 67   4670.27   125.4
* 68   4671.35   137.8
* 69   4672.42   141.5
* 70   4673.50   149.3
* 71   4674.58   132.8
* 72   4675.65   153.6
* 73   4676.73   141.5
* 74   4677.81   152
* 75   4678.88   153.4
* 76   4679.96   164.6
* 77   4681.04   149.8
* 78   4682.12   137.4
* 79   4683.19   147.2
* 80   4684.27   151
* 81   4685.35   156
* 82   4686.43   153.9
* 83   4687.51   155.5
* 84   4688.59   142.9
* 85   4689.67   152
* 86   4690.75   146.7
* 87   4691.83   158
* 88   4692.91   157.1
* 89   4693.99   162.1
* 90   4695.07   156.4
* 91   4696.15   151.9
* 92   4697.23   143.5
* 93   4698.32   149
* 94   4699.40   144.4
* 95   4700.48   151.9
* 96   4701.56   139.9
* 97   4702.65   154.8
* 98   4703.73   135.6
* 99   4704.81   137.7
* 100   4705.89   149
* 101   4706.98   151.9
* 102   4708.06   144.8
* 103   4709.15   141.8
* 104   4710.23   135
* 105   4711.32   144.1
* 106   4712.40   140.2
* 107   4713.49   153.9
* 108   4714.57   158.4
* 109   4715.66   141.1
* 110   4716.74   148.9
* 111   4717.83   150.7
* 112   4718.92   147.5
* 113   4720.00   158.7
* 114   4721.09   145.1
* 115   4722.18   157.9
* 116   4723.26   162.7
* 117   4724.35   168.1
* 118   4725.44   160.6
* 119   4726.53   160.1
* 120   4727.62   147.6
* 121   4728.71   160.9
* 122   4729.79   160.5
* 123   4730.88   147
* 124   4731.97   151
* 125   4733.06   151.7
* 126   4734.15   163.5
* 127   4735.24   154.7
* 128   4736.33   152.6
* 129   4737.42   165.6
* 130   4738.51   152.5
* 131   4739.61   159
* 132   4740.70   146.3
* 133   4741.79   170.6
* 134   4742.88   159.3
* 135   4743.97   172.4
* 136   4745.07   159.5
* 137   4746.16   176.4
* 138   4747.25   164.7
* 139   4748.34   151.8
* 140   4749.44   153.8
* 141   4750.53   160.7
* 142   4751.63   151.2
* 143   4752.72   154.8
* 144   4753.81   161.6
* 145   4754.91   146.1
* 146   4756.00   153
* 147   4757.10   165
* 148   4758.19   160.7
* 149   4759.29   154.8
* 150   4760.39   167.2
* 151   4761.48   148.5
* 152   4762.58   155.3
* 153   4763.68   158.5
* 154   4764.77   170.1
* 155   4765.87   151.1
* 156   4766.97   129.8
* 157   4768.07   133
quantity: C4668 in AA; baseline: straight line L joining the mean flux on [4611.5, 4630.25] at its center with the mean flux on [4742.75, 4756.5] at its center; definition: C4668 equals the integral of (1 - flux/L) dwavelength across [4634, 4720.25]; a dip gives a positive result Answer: 6.6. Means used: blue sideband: 164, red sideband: 159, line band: 150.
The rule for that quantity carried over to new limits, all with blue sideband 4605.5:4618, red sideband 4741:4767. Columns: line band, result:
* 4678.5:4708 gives 2.08 AA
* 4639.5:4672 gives 2.63 AA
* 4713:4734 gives 0.72 AA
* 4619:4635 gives 0.23 AA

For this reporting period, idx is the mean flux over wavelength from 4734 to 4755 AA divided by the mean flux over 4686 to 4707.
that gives 1.06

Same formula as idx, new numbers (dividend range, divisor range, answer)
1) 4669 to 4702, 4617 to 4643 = 0.93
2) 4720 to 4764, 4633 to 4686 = 1.05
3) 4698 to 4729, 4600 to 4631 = 0.92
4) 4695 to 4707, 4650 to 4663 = 0.97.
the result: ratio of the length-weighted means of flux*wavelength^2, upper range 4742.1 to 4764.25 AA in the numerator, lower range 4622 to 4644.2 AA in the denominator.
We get 1.06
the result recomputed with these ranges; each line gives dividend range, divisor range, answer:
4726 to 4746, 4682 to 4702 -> 1.07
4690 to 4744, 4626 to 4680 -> 1.03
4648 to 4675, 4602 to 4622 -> 0.93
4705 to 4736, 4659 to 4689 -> 1.04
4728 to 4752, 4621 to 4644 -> 1.05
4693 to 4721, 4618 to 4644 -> 0.96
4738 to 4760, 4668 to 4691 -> 1.11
